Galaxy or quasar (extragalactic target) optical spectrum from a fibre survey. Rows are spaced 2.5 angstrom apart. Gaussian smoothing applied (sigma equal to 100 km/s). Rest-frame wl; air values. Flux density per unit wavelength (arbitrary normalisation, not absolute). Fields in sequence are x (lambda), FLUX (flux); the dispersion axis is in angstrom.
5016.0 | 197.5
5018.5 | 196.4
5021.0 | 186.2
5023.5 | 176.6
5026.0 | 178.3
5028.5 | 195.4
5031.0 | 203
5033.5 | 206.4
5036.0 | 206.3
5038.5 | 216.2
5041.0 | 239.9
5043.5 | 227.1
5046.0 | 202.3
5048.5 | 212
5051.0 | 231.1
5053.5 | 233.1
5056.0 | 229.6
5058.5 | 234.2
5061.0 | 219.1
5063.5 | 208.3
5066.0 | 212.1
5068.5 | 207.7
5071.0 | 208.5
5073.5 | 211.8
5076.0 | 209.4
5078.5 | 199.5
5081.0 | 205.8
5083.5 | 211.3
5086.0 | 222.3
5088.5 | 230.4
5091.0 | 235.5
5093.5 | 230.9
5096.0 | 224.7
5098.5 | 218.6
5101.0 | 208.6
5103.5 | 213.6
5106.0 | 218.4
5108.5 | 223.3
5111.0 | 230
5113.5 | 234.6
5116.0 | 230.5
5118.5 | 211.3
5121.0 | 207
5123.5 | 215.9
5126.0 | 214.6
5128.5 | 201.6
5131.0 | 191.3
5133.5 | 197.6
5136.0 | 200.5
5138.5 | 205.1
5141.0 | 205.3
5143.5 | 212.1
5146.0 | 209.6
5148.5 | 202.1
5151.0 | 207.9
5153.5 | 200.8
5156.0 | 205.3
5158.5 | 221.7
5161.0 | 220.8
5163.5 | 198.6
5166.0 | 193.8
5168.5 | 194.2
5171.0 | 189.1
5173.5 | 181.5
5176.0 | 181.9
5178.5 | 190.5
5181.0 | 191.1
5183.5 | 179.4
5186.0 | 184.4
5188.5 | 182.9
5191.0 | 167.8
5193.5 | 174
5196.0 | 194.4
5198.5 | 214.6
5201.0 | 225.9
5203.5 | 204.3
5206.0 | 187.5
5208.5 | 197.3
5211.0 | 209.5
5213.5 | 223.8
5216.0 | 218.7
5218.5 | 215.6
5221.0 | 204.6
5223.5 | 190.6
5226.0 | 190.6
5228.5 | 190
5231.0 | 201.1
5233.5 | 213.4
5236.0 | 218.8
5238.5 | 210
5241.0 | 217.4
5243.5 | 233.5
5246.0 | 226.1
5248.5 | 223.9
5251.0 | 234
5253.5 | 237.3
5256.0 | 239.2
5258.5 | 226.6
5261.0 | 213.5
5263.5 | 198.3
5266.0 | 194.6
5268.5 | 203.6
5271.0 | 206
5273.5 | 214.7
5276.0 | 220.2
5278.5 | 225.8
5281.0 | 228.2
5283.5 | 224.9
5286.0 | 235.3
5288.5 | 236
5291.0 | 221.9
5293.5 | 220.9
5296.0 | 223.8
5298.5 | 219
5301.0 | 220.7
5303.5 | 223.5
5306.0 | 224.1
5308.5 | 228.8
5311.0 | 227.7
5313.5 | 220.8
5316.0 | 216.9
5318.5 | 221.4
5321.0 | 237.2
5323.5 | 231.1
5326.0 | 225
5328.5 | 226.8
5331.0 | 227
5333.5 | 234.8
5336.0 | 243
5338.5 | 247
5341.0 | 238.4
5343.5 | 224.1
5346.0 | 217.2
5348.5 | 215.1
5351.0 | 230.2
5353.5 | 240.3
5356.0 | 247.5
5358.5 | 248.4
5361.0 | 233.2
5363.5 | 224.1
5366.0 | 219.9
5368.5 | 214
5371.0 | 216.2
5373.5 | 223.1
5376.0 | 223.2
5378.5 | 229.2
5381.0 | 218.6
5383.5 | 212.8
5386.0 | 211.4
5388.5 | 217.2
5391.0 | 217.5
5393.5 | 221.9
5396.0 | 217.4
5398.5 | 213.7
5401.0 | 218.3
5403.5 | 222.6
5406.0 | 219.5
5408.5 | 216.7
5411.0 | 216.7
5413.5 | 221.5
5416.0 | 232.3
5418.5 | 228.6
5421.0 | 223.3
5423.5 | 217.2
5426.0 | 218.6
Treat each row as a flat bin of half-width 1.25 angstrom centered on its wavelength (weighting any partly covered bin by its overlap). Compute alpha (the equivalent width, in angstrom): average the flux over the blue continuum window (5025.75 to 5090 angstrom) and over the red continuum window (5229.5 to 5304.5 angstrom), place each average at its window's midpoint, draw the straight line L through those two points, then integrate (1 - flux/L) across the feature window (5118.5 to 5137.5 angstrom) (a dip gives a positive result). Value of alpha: 1.04 angstrom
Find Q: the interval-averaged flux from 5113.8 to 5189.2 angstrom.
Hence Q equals 202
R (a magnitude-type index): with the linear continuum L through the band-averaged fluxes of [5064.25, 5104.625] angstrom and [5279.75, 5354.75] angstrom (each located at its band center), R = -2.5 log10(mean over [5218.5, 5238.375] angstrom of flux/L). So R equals 0.10 mag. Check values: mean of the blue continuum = 216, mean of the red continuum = 228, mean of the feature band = 203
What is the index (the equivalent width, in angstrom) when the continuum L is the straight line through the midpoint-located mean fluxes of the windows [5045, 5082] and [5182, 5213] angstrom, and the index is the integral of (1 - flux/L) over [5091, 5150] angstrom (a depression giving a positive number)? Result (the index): -2.1 angstrom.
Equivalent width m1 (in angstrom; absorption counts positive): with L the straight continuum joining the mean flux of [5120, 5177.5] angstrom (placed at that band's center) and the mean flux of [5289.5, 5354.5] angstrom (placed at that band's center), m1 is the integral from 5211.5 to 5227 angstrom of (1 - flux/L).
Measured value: 0.35 angstrom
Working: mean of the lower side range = 202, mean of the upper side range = 227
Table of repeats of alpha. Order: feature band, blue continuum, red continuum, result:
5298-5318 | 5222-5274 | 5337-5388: -0.22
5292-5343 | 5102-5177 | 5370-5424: -2.75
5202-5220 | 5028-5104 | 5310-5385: 1.15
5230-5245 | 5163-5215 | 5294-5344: -0.70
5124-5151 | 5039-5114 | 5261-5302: 1.81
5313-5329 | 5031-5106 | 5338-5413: -0.23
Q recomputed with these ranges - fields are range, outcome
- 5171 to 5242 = 198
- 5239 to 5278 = 219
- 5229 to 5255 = 221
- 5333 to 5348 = 233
